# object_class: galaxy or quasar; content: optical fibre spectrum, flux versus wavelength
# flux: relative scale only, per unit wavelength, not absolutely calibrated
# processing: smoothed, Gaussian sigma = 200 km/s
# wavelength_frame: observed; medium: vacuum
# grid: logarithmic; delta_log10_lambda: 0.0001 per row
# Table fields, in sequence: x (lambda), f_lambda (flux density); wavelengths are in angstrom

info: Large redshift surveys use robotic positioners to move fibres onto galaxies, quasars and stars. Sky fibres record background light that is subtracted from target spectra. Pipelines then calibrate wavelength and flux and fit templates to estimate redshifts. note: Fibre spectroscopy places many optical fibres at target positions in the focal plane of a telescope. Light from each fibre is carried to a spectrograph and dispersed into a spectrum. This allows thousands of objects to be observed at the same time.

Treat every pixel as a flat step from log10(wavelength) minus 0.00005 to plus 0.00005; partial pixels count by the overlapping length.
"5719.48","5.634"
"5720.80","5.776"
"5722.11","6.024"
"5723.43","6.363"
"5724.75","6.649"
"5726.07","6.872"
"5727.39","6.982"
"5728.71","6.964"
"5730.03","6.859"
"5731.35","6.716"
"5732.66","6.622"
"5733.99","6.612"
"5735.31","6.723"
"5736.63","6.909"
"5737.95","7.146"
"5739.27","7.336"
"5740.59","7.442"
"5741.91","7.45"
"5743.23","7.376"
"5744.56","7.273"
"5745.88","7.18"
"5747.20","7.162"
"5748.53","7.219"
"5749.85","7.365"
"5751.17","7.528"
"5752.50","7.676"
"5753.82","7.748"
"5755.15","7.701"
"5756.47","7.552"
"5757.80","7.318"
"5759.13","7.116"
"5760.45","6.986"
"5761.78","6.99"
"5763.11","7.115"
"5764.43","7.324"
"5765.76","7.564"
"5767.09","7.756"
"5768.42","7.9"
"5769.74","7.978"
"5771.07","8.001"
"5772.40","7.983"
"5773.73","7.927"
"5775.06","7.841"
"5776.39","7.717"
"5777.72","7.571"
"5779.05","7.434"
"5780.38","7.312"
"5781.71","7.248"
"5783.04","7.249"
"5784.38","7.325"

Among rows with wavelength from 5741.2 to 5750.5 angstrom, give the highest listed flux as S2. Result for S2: 7.45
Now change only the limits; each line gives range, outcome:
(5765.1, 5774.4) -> 8.001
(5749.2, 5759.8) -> 7.748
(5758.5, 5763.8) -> 7.116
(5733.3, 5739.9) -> 7.336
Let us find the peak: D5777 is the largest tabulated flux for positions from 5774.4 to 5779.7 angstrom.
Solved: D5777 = 7.841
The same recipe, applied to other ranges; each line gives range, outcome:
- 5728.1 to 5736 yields 6.964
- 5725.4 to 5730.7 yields 6.982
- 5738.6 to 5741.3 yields 7.442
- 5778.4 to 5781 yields 7.434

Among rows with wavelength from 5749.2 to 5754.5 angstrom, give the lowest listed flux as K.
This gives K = 7.365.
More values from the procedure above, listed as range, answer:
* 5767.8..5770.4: 7.9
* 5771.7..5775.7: 7.841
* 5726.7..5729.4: 6.964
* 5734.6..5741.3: 6.723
